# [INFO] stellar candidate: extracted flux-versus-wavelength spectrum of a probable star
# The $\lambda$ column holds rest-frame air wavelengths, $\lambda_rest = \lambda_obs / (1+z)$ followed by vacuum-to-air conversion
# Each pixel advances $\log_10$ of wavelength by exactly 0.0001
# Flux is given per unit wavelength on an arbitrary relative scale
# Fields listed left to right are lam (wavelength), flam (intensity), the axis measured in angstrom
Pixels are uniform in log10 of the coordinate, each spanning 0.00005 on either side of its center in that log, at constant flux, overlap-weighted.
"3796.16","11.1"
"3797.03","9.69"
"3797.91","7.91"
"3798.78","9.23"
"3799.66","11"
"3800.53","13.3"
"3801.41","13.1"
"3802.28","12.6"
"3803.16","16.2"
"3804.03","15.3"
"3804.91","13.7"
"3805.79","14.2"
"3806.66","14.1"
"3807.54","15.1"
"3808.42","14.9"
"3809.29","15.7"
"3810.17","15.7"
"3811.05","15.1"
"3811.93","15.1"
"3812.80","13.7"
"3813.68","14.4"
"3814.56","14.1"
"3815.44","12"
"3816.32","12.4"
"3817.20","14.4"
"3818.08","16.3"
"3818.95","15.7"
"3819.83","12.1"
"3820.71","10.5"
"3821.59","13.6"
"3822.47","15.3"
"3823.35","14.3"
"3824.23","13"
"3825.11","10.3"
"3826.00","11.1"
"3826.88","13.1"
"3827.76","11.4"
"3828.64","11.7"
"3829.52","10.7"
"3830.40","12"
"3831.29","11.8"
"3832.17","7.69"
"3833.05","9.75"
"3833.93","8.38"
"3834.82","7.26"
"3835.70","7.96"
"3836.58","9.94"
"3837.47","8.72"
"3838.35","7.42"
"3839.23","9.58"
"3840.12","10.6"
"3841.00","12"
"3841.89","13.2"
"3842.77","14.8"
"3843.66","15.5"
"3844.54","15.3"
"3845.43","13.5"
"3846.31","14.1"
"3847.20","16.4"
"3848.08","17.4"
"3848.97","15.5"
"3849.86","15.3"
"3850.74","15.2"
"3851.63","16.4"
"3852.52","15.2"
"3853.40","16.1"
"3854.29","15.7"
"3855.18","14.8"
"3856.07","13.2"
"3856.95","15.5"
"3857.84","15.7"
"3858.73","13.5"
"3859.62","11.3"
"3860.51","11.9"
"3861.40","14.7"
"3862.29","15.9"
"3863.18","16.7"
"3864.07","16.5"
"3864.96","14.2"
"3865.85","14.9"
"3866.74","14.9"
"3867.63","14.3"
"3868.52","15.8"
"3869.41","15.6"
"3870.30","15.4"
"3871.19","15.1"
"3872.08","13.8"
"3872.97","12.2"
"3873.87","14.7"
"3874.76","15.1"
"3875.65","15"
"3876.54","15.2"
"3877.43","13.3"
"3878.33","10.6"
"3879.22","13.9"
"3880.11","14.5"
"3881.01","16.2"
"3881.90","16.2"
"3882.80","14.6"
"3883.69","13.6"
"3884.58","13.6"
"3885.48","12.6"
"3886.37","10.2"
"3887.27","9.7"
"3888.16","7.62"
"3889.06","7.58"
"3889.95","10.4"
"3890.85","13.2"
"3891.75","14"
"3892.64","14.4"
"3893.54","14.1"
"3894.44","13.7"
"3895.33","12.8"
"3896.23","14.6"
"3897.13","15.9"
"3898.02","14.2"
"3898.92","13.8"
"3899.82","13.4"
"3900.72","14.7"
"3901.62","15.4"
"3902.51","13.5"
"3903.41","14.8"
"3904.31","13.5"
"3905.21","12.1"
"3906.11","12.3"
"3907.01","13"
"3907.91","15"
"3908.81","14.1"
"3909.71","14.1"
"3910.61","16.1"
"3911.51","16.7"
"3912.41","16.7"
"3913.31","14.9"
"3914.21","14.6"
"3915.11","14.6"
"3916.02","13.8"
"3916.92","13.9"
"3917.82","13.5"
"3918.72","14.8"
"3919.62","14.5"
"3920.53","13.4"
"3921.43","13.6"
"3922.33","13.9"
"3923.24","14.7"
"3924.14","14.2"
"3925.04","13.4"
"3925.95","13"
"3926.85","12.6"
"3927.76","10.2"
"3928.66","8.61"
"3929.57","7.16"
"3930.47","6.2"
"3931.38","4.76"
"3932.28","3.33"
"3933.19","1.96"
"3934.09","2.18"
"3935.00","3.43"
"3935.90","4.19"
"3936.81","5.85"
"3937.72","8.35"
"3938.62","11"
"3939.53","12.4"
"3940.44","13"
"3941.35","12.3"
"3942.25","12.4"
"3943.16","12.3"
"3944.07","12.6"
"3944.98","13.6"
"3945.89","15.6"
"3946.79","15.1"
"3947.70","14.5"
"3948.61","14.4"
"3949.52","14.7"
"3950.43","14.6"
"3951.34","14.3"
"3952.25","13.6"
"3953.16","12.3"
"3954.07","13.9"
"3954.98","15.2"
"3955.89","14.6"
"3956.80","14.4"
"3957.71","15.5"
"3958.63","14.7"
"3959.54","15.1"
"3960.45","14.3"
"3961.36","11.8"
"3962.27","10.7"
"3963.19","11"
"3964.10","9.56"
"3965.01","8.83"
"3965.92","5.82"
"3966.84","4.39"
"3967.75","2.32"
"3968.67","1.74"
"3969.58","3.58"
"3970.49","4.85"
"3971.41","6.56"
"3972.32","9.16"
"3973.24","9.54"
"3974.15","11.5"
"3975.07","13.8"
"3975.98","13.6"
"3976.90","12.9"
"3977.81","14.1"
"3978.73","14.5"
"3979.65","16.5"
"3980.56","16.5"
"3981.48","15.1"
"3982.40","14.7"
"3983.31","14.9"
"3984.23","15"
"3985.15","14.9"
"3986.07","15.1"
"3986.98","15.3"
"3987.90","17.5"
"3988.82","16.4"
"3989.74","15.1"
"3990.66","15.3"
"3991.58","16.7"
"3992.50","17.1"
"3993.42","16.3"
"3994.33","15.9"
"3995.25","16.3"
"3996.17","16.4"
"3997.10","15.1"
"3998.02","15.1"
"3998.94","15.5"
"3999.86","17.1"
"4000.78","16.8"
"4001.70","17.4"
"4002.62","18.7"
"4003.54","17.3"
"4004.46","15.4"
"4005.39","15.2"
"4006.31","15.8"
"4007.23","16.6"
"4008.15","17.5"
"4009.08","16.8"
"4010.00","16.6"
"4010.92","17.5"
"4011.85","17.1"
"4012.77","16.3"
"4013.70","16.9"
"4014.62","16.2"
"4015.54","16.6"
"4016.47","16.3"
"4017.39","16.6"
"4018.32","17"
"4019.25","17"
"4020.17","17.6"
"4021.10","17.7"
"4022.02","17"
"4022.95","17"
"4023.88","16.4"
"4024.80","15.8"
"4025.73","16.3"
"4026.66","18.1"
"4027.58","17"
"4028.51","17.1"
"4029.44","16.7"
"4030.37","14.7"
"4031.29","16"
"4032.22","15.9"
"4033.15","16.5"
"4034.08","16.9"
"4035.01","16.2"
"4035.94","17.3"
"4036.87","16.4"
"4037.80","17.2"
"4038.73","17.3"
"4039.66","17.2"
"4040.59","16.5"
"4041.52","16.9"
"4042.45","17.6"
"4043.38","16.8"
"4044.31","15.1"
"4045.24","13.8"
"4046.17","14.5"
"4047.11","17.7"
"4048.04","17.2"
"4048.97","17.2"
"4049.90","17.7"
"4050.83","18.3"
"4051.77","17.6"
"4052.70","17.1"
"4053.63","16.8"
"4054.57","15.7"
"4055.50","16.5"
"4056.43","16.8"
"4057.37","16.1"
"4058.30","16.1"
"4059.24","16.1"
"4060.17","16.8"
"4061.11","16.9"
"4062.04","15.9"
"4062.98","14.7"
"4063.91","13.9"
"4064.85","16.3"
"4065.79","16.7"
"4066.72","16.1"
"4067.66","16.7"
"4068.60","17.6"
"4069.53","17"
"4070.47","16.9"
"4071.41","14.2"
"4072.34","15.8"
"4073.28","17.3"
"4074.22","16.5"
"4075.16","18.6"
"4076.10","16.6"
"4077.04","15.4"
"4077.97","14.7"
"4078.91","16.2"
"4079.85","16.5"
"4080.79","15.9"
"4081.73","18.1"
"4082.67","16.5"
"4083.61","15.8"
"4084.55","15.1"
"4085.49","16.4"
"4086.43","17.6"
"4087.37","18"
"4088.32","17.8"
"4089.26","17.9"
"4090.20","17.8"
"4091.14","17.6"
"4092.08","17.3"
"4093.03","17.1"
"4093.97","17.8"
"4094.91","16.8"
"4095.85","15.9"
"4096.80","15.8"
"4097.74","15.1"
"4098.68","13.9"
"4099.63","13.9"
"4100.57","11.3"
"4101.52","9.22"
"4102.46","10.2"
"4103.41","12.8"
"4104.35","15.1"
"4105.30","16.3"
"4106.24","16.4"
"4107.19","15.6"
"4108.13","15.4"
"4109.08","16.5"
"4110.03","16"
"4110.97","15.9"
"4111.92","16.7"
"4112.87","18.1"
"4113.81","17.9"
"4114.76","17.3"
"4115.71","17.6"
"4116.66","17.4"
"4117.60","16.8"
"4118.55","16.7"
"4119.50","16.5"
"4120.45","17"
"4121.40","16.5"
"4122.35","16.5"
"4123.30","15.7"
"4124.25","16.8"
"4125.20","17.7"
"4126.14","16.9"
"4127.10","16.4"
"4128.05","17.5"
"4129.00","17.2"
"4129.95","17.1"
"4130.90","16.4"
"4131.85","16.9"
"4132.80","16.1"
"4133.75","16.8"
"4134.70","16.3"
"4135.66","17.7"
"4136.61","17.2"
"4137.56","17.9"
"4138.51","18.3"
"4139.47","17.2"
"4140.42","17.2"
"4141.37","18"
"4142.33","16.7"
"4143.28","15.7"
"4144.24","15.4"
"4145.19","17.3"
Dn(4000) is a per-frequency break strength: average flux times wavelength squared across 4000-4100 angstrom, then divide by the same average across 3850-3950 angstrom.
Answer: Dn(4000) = 1.37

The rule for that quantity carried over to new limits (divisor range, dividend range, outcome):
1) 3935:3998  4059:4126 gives 1.36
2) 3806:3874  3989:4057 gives 1.35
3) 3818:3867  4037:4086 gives 1.40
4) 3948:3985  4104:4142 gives 1.53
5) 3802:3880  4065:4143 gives 1.38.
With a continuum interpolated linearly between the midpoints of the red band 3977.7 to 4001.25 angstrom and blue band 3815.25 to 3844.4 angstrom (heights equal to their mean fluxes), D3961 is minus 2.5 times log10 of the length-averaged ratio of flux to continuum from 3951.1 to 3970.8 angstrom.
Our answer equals 0.38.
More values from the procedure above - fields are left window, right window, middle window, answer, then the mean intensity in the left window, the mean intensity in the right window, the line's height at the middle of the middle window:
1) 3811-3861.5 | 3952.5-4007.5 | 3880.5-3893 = 0.06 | 13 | 13.5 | 13.1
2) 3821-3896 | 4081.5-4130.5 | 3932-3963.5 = 0.22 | 13.2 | 16.2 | 14.3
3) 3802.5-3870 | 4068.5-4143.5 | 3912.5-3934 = 0.25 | 13.5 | 16.4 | 14.4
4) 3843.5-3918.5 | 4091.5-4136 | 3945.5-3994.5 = 0.16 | 14.2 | 16.1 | 14.9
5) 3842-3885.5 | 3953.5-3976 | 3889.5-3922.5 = -0.10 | 14.7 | 10.2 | 12.8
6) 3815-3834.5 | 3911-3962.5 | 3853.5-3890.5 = -0.14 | 12.1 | 12.2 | 12.1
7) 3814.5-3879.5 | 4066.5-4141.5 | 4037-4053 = -0.07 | 13.4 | 16.4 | 15.7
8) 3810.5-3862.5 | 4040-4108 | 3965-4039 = 0.02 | 13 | 16.1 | 15.2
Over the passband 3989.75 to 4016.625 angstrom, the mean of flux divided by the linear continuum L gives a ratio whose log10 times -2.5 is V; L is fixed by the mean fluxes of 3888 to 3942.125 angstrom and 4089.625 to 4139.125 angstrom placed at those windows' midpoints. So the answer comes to -0.18 mag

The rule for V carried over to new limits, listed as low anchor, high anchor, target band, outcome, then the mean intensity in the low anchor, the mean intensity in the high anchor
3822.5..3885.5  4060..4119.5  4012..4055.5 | -0.082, 13.4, 16.1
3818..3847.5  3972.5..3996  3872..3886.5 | -0.093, 11.8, 14.9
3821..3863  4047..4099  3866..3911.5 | -0.009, 12.9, 16.6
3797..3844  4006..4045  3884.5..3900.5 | 0.112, 12.4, 16.7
